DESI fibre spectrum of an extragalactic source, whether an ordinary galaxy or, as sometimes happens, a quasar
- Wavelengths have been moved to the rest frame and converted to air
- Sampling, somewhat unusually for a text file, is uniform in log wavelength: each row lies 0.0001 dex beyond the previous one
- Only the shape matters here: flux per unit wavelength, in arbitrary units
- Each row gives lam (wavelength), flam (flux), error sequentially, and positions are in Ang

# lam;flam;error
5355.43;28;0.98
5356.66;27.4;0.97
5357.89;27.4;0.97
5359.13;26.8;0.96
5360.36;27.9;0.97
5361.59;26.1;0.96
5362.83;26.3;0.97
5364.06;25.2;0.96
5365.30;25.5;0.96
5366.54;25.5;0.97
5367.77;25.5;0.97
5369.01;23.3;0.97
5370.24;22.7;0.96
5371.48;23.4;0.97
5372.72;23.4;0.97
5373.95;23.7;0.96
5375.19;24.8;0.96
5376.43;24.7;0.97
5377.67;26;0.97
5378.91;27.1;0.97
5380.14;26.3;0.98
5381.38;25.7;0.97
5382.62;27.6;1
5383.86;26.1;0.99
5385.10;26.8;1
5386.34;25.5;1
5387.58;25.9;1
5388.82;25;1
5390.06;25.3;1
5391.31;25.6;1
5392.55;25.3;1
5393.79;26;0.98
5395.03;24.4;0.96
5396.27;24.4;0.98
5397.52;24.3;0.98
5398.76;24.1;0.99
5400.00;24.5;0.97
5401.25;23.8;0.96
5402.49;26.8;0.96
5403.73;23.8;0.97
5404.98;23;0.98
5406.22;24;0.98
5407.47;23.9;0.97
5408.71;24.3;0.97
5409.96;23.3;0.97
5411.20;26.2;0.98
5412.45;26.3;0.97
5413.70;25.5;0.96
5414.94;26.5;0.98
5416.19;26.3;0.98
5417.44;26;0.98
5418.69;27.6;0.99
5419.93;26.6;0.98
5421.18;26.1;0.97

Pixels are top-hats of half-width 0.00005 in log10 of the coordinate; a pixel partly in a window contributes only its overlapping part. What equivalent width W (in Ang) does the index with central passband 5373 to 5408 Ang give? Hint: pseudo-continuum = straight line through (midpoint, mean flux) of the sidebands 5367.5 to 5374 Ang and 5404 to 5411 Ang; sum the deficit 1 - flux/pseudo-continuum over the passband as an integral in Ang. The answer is -2.09 Ang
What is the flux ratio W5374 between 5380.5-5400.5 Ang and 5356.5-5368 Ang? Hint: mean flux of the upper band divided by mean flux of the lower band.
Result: 0.96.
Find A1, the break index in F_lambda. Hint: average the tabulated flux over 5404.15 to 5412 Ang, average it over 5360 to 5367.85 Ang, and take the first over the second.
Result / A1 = 0.93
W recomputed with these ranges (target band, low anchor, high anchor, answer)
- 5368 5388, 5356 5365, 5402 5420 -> 0.8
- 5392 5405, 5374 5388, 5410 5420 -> 0.7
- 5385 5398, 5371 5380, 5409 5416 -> -0.1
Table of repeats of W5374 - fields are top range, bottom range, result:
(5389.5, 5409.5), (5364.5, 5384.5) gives 0.98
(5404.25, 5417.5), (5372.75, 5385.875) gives 0.97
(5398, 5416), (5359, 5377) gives 0.99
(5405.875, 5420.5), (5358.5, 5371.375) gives 1.01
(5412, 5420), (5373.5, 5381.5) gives 1.04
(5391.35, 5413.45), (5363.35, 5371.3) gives 1.00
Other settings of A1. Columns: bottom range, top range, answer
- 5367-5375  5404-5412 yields 1.02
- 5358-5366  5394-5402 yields 0.93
